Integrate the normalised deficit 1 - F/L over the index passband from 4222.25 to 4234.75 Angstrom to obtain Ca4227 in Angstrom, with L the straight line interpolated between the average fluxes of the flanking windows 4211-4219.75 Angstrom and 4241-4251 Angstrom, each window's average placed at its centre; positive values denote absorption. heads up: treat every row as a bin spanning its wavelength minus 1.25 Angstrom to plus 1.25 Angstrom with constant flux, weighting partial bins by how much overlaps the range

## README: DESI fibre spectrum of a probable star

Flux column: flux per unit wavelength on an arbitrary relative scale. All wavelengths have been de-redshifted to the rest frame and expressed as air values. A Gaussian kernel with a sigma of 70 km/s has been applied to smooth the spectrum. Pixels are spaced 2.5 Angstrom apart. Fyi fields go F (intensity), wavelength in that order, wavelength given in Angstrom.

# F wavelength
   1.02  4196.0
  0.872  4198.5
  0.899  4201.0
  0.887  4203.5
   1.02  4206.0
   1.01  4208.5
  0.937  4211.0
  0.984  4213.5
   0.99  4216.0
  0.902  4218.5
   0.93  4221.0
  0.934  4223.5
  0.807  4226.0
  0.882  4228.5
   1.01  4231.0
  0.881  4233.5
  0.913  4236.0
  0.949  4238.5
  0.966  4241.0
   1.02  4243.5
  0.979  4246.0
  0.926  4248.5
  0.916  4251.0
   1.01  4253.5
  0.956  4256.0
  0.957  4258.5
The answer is 0.75 Angstrom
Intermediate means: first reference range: 0.956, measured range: 0.903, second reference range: 0.966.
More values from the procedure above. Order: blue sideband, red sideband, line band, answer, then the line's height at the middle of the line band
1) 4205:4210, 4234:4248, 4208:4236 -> 1.65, 0.988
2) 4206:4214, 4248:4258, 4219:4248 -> 1.03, 0.967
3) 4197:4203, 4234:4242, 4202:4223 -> -1.16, 0.906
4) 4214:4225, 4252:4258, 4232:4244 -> 0.21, 0.959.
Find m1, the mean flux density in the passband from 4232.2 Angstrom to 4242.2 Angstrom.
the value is 0.927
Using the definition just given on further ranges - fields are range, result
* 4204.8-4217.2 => 0.988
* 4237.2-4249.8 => 0.968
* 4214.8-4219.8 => 0.945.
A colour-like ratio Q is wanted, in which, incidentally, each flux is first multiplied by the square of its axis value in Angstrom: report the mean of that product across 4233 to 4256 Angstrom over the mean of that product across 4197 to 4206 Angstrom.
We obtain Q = 1.07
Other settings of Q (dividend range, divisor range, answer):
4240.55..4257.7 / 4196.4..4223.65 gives 1.04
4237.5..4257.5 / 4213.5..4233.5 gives 1.06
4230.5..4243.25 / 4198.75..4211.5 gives 1.02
